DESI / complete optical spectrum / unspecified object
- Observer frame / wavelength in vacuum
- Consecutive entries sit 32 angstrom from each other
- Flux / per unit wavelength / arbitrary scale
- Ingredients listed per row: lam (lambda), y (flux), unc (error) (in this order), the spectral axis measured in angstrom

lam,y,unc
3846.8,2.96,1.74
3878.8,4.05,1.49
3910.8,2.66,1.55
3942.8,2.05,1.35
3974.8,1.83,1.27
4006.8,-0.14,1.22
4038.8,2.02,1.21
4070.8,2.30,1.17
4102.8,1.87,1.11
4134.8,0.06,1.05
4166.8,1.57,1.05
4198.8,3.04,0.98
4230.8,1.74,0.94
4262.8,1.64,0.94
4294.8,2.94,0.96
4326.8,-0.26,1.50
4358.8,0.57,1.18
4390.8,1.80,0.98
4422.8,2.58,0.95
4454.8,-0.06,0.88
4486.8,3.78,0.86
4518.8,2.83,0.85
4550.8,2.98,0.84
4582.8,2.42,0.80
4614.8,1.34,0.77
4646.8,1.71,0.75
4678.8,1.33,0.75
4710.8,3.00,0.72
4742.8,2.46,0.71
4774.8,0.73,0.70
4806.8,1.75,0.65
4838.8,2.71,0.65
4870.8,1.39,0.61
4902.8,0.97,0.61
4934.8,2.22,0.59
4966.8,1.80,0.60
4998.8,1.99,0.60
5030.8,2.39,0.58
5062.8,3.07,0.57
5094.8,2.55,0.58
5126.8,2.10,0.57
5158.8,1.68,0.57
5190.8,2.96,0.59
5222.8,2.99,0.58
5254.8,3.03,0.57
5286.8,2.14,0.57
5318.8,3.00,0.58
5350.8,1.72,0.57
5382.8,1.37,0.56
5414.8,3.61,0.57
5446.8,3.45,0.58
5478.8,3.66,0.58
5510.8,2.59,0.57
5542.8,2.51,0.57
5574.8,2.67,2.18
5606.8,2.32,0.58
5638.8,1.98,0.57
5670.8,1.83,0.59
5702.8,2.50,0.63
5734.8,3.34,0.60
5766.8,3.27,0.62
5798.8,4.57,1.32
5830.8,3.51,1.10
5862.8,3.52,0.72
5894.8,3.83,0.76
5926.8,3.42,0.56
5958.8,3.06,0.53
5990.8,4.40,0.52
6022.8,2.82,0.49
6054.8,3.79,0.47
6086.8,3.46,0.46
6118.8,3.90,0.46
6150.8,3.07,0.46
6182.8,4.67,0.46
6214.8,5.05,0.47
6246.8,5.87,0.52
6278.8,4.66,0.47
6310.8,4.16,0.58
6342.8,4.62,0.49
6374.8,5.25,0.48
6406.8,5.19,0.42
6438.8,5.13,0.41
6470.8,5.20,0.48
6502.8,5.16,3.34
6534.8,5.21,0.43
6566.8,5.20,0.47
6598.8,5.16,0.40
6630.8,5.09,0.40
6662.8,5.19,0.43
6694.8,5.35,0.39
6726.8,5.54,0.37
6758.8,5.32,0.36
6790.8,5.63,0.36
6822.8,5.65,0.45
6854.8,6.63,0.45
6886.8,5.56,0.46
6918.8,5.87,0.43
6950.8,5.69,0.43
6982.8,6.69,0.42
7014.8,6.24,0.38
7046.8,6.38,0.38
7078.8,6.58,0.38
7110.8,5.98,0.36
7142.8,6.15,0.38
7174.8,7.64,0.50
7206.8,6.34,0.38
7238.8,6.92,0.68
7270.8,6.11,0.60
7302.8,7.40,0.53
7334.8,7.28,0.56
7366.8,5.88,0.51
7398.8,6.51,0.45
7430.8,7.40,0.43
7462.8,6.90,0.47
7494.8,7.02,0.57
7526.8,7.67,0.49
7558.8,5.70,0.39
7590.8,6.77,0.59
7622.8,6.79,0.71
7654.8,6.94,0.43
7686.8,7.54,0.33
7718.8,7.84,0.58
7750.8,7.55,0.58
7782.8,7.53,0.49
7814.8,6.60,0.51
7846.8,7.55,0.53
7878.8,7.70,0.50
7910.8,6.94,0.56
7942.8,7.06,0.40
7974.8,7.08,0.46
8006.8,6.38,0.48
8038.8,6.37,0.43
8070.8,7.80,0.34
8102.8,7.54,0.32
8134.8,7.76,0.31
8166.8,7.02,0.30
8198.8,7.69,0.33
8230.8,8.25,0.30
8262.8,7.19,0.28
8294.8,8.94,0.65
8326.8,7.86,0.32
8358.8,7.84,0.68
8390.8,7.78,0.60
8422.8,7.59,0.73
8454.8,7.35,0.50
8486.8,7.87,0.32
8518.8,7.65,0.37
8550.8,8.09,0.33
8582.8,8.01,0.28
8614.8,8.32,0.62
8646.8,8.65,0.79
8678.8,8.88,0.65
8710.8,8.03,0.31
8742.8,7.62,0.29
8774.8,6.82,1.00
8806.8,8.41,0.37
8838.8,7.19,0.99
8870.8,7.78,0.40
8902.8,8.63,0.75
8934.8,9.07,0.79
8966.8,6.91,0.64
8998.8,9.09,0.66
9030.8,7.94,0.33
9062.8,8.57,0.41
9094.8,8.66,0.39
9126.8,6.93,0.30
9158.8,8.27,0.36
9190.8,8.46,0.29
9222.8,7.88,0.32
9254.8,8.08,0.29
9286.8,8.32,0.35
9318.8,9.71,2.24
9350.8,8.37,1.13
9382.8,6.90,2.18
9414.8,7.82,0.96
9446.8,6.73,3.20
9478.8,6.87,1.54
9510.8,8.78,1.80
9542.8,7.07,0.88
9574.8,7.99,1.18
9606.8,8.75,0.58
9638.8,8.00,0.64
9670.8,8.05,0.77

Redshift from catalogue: 0.550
